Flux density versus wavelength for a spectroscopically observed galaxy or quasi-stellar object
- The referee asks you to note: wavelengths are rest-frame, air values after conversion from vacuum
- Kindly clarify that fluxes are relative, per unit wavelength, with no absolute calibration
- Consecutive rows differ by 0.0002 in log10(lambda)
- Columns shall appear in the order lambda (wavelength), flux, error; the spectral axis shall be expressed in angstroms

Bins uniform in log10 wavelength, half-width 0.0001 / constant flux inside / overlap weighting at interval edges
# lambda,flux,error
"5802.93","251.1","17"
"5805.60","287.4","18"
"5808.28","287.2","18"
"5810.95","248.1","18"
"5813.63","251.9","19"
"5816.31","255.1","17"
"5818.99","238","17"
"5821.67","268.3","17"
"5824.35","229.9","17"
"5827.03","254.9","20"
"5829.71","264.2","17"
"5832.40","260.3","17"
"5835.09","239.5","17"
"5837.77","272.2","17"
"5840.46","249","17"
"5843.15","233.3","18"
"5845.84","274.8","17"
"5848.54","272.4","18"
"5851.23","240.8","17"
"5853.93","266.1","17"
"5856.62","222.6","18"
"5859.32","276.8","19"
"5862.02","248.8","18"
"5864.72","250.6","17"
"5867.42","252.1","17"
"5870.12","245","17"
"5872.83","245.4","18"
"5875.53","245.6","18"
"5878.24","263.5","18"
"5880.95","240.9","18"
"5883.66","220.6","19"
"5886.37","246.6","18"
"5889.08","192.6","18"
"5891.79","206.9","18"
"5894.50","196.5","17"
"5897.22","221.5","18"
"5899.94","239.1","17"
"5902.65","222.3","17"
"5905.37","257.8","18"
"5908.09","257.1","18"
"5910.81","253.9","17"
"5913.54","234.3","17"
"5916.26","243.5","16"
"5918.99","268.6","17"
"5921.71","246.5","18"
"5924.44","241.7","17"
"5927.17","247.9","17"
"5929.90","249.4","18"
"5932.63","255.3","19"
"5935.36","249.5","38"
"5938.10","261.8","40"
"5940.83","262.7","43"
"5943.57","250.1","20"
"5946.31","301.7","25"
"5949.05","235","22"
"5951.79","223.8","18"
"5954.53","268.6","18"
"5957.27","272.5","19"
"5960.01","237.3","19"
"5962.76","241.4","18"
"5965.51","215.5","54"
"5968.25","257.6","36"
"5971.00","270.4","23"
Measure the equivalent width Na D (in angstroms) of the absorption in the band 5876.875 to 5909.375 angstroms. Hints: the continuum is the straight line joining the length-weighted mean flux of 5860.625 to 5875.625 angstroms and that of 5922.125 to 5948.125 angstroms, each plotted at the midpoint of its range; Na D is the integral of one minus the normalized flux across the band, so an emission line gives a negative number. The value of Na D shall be 2.7 angstroms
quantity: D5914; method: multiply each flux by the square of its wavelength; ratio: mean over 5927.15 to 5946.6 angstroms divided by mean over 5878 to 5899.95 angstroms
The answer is 1.2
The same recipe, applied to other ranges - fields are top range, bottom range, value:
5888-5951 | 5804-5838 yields 0.98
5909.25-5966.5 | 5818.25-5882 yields 1.02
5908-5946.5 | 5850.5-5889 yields 1.05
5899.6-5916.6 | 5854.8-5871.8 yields 0.99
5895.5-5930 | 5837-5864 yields 0.98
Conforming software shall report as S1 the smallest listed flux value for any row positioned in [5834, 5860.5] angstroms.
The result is 222.6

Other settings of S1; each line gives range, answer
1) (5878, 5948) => 192.6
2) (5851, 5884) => 220.6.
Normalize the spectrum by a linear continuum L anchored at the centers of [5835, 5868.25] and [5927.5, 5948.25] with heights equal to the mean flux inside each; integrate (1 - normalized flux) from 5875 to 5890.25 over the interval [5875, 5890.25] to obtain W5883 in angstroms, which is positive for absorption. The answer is 1.3 angstroms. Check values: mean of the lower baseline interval 254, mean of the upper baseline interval 260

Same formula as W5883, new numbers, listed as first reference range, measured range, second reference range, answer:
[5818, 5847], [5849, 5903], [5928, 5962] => 3.40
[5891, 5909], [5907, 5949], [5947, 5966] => -3.06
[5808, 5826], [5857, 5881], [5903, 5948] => 0.16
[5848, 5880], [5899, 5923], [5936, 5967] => 0.44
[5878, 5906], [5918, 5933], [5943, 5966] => -0.73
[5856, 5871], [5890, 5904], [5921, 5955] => 1.96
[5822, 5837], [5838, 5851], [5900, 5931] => -0.31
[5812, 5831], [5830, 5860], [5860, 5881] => -0.48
